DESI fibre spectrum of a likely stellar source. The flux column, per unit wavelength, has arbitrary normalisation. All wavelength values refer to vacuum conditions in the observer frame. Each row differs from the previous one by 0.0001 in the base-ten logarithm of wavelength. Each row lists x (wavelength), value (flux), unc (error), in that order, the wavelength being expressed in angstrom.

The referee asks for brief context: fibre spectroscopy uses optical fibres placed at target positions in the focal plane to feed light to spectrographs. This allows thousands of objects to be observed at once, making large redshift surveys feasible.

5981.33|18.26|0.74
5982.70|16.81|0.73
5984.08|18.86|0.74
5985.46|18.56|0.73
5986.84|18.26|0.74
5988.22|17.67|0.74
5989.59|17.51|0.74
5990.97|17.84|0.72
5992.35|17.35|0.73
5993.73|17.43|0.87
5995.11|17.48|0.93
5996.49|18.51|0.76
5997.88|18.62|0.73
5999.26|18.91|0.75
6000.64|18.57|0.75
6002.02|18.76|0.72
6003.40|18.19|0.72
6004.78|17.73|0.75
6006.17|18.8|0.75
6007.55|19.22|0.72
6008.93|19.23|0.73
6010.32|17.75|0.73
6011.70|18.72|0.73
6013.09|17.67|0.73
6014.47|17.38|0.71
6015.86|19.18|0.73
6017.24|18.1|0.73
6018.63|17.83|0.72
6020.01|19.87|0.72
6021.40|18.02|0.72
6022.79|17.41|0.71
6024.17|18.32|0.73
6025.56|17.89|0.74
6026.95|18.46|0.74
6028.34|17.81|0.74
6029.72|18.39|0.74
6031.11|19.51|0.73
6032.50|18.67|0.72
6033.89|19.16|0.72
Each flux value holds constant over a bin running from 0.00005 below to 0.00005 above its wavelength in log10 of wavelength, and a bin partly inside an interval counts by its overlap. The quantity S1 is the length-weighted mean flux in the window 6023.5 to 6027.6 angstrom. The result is 18.2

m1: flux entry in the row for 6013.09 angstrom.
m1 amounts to 17.67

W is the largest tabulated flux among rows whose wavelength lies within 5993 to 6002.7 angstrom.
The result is 18.91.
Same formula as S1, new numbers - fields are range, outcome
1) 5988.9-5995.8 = 17.5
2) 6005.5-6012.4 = 18.7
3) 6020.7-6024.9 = 17.9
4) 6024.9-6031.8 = 18.4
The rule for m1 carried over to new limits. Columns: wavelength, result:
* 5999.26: 18.91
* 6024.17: 18.32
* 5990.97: 17.84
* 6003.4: 18.19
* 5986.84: 18.26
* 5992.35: 17.35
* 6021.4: 18.02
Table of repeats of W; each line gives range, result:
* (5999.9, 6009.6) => 19.23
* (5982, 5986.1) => 18.86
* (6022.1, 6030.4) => 18.46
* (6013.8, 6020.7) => 19.87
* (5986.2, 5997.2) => 18.51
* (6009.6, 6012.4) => 18.72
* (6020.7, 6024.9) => 18.32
